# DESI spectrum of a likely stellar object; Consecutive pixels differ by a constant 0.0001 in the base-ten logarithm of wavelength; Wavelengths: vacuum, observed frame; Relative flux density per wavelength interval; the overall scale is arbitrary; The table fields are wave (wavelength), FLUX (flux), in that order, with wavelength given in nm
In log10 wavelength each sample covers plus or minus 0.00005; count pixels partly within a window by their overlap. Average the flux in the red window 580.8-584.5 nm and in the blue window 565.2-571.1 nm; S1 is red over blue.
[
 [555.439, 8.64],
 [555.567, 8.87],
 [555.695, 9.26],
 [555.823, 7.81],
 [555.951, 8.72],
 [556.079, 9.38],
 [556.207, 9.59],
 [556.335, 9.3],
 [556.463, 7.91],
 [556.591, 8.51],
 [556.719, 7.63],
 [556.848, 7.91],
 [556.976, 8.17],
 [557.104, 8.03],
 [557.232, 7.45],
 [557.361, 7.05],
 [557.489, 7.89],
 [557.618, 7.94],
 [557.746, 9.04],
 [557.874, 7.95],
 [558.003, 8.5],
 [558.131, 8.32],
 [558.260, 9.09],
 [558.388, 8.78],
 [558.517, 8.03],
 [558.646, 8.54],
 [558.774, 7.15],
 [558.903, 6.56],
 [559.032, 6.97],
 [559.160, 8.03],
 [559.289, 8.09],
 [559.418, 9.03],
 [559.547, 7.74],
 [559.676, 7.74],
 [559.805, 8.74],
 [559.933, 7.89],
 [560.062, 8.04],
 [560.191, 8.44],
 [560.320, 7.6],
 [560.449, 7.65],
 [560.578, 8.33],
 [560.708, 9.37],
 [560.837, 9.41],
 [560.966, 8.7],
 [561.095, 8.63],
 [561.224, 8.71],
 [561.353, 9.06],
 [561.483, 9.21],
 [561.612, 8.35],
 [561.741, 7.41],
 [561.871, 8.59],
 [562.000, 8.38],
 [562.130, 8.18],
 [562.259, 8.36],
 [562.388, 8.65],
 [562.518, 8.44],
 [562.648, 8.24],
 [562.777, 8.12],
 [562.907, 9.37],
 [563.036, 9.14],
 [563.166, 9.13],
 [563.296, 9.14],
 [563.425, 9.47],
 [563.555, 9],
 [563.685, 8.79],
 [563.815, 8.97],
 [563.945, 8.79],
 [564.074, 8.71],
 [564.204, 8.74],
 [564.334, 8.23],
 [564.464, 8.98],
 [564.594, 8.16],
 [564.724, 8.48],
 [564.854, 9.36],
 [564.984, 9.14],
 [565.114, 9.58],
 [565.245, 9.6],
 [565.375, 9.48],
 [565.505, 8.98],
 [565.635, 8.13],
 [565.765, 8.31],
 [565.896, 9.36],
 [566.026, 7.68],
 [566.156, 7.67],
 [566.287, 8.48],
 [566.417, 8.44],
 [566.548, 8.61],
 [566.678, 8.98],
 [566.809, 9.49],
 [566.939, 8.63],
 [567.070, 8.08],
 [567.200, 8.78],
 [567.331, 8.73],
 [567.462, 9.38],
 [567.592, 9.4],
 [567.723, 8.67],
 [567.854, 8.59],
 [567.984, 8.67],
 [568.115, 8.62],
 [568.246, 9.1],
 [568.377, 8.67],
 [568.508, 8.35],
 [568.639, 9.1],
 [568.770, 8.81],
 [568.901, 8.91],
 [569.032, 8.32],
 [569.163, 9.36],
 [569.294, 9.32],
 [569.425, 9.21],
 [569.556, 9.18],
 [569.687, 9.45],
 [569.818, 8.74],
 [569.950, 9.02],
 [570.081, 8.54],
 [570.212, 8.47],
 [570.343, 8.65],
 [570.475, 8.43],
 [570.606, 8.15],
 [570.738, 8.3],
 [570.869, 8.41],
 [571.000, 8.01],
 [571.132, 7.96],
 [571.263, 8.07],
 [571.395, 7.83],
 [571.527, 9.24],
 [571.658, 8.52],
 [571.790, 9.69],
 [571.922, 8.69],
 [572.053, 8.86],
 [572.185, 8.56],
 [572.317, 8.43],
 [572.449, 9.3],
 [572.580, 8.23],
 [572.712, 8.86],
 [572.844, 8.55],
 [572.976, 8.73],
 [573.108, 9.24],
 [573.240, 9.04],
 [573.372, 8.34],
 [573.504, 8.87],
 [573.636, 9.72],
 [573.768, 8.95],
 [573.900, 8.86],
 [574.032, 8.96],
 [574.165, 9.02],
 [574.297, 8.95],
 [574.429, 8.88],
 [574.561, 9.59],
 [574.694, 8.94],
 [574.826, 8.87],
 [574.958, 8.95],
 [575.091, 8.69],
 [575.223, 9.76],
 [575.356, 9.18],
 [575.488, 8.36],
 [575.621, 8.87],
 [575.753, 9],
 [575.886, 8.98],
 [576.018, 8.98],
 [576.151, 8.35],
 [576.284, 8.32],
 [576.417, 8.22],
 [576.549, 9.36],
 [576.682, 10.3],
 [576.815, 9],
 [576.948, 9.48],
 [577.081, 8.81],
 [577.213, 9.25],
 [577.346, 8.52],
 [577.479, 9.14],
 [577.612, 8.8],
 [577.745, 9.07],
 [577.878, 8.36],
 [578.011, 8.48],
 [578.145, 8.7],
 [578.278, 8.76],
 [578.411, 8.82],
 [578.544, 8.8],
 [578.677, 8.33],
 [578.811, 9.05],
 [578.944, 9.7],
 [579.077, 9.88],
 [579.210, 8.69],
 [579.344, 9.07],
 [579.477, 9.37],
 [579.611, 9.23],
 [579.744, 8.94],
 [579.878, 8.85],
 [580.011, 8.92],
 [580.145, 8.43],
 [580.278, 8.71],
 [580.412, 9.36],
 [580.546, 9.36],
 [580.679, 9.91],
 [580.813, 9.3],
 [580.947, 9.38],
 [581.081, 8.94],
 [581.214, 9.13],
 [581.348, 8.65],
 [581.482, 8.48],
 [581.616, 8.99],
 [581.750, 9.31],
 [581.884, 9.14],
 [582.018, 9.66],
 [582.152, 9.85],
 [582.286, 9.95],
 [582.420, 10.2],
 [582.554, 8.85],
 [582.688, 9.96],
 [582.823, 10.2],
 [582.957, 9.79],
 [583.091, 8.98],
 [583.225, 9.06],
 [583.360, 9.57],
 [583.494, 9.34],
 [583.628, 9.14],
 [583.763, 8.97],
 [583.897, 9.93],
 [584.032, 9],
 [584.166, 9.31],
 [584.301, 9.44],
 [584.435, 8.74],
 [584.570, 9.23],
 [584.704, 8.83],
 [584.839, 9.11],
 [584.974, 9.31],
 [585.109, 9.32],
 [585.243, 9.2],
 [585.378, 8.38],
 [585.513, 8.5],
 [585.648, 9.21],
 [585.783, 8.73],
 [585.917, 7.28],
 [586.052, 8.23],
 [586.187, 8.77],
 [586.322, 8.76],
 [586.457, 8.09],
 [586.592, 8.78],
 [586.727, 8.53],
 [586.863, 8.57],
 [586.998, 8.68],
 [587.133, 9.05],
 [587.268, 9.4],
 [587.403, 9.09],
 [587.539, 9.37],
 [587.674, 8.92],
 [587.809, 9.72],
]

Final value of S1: 1.1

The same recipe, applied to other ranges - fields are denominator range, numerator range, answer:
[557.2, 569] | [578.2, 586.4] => 1.07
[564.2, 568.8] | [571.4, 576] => 1.02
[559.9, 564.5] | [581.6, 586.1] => 1.07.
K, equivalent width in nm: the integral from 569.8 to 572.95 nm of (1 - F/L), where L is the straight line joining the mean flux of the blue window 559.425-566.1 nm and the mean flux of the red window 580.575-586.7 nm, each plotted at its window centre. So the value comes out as 0.10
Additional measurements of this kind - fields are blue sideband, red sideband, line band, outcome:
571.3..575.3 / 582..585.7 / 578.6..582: 0.03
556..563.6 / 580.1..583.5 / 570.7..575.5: 0.08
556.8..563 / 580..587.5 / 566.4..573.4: -0.11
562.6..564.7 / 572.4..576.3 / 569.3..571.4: 0.07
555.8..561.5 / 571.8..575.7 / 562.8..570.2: -0.21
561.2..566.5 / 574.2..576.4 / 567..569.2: 0.00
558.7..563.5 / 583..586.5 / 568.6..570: -0.07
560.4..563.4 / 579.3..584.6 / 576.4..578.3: 0.03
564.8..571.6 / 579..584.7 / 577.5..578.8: 0.06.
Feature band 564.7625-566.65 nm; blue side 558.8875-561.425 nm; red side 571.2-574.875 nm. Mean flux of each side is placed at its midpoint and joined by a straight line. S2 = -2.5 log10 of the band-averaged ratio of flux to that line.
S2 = -0.032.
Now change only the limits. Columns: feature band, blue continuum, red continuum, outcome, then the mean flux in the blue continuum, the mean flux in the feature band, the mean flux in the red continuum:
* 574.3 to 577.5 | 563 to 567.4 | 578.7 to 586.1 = 0.00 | 8.8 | 8.99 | 9.16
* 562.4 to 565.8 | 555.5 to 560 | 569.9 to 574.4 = -0.06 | 8.22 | 8.87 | 8.69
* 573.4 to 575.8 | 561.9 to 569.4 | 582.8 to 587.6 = -0.02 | 8.78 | 9.01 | 8.98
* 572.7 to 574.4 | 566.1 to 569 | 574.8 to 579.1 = -0.01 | 8.73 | 8.93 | 8.94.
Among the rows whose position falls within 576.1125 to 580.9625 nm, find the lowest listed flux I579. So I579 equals 8.22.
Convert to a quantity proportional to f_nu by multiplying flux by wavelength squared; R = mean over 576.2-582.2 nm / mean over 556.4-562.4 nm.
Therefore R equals 1.18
